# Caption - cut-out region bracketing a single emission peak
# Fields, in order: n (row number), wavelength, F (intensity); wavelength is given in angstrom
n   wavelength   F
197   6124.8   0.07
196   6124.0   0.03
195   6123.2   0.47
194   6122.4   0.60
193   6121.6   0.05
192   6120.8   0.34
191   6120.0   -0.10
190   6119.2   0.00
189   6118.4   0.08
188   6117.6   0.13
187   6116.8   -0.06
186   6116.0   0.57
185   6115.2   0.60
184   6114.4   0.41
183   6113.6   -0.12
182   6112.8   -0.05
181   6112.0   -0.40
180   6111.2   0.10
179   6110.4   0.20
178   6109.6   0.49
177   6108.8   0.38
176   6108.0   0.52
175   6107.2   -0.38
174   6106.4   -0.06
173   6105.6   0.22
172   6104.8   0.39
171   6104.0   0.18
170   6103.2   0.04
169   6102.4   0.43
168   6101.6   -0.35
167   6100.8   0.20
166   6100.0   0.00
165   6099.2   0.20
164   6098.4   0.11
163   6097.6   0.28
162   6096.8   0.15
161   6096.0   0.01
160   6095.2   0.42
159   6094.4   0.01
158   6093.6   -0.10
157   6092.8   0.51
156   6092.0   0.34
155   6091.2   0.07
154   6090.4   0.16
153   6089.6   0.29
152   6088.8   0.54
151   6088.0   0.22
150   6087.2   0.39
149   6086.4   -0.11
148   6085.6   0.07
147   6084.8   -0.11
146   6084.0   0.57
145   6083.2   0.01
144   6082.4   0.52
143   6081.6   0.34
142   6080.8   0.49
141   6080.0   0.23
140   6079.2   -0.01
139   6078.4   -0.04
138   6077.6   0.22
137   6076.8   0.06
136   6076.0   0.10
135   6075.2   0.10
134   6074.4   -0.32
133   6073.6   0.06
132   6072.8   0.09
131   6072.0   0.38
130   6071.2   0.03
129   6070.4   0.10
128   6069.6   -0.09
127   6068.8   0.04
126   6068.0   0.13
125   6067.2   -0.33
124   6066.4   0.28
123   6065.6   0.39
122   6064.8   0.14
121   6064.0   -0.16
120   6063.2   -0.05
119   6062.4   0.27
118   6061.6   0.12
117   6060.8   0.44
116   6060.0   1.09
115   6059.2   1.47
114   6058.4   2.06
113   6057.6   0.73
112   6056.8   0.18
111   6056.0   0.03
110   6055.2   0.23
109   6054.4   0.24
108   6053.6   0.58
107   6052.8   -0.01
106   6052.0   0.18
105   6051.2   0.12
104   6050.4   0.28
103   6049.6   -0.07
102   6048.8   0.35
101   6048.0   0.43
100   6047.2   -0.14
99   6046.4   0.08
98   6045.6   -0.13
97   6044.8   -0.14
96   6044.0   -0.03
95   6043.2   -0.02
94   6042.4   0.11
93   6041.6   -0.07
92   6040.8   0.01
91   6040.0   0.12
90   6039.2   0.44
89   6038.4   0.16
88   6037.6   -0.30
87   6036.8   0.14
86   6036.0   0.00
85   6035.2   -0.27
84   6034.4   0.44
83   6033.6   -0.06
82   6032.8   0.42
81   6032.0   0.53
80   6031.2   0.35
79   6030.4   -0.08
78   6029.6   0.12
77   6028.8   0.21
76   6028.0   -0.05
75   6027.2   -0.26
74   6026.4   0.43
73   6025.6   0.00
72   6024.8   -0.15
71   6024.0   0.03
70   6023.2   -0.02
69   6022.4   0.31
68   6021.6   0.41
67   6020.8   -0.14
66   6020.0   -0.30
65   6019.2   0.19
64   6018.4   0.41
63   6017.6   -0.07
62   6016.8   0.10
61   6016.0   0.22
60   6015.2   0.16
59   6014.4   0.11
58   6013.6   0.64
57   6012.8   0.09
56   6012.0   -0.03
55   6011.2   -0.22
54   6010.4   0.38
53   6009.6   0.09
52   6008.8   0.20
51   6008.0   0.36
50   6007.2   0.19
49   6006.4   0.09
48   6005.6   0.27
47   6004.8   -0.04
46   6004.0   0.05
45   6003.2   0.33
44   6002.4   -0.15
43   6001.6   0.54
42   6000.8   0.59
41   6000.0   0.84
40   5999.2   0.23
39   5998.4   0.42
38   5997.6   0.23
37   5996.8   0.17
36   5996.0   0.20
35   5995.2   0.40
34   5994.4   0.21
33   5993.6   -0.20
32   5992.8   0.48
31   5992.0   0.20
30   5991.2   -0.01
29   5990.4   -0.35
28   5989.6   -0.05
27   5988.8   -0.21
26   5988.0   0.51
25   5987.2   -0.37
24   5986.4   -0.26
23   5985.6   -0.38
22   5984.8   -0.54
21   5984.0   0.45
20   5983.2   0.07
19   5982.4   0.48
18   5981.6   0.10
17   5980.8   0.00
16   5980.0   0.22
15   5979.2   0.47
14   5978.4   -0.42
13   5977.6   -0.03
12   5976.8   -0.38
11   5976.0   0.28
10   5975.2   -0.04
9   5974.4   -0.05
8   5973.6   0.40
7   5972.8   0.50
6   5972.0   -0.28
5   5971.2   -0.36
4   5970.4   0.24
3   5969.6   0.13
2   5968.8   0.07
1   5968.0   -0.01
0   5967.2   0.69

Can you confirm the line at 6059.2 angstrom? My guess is [O III]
